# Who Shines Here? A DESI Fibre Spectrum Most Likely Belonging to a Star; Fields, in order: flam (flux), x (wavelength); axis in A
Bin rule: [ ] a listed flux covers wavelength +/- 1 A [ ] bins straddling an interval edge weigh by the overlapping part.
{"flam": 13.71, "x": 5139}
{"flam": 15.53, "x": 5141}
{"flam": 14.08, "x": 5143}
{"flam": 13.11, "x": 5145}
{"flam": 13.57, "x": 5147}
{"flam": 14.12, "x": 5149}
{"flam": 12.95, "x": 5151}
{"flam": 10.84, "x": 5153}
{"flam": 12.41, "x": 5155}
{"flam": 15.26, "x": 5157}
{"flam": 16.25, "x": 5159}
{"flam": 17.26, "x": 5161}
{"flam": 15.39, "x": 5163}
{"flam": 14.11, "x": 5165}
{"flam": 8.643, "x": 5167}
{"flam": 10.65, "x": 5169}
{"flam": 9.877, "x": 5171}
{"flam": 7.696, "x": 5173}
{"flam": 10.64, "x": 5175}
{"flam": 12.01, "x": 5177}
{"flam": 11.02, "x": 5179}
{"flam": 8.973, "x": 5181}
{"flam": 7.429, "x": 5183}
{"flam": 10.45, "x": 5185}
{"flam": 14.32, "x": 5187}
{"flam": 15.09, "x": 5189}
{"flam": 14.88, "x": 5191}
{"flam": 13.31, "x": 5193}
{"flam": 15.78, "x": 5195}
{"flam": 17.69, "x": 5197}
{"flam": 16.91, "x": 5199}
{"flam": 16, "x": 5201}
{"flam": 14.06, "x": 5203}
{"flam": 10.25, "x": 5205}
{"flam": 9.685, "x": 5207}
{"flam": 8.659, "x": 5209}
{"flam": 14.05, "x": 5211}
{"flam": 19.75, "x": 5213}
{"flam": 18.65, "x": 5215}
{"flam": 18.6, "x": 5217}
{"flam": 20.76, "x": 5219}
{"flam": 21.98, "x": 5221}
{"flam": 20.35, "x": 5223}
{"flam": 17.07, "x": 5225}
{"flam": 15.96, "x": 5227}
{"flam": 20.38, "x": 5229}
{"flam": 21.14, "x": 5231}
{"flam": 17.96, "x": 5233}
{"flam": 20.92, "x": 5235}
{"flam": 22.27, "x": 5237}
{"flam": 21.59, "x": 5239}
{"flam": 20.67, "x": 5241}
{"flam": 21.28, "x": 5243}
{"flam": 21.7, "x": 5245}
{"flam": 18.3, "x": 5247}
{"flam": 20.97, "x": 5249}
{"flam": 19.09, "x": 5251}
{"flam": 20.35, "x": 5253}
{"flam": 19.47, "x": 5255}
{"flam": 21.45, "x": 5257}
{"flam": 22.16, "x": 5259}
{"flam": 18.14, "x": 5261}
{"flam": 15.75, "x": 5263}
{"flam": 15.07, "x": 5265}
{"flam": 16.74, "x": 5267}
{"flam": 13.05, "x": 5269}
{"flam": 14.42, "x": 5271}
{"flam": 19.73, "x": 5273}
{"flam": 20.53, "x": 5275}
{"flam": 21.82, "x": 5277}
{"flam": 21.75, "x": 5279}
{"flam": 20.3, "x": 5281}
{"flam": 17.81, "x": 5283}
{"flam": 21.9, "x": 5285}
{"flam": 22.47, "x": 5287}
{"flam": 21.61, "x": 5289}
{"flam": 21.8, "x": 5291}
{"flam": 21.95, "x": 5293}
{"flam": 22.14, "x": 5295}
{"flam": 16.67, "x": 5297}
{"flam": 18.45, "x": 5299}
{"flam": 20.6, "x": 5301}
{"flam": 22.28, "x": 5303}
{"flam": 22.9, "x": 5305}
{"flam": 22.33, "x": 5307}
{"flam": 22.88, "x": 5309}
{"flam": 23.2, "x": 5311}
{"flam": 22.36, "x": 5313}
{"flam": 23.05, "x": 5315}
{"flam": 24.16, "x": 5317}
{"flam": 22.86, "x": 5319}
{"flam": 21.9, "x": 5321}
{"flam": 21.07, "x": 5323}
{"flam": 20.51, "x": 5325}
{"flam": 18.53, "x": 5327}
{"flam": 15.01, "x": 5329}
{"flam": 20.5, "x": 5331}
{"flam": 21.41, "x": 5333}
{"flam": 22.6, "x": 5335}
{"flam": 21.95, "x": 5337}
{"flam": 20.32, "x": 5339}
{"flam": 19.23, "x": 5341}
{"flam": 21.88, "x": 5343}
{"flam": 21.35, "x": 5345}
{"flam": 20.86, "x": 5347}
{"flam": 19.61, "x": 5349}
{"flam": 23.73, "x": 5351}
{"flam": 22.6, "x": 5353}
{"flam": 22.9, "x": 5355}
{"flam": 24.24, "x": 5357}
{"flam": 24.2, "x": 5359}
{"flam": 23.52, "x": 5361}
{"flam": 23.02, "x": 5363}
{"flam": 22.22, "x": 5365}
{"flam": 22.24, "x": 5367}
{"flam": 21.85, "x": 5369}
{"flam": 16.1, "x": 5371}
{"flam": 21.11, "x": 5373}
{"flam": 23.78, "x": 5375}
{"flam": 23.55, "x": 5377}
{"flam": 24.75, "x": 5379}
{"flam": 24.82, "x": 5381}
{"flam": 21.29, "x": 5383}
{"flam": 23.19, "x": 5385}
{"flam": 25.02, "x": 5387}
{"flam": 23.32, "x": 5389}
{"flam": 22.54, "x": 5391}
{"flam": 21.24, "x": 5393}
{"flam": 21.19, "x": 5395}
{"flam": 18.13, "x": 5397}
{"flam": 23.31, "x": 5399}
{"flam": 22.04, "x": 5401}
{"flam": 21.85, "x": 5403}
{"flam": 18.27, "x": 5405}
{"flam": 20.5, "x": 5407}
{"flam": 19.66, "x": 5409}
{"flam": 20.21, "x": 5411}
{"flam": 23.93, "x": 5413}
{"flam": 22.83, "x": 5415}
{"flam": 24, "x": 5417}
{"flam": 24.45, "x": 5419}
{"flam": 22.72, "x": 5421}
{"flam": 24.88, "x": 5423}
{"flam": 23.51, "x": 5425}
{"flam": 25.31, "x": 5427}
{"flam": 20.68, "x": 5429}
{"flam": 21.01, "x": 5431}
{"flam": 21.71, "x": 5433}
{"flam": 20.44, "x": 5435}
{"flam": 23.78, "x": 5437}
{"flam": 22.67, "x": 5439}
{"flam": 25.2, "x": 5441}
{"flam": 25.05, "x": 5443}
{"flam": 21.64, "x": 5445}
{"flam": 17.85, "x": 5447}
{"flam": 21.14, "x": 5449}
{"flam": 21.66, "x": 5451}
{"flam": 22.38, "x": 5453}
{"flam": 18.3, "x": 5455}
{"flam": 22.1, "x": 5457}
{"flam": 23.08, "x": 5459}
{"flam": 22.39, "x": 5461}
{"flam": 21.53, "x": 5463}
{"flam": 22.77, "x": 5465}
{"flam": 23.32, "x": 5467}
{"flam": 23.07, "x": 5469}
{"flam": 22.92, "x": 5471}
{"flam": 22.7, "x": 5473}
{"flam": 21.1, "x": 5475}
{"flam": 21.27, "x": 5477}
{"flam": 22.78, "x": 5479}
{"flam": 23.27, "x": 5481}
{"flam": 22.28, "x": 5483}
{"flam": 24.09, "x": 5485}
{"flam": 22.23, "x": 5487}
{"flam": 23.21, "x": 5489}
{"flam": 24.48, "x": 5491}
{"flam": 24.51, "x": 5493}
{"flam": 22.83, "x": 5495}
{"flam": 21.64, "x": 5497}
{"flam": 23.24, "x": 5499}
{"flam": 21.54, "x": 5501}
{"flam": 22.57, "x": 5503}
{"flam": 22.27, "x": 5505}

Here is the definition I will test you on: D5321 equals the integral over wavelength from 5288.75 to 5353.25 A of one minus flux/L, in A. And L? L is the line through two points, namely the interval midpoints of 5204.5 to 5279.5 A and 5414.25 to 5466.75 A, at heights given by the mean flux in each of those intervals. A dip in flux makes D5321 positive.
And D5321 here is -3.8 A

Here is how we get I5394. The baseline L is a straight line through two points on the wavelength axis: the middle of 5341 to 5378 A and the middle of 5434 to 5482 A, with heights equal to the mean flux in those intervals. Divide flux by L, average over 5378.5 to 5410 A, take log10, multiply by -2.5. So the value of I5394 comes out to 0.01 mag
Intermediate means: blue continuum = 22.1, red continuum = 22.2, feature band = 21.9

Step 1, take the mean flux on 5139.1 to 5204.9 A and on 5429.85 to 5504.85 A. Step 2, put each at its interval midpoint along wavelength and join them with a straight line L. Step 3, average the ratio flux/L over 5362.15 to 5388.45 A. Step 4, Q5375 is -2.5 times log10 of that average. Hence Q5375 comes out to -0.16 mag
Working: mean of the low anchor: 13.1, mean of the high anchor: 22.4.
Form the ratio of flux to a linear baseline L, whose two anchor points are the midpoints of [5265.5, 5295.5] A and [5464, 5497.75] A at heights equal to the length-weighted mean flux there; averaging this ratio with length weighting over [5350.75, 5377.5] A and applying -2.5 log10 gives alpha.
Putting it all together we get -0.07 mag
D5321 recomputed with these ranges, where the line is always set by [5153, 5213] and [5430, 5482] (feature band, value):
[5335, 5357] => -3.9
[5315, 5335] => -3.7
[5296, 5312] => -4.0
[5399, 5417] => -0.8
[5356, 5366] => -2.4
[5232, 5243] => -4.6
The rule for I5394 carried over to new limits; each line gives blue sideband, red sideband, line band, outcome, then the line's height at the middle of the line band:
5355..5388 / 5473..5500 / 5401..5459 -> 0.04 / 22.8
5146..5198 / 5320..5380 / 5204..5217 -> 0.06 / 14.6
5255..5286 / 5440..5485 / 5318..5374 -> -0.06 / 20.1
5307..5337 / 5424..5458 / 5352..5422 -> -0.03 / 21.8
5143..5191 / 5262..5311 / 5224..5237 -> -0.17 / 16.3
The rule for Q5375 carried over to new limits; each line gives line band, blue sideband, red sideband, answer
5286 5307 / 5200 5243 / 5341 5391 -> -0.05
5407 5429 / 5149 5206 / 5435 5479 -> -0.10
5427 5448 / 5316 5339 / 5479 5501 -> 0.01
